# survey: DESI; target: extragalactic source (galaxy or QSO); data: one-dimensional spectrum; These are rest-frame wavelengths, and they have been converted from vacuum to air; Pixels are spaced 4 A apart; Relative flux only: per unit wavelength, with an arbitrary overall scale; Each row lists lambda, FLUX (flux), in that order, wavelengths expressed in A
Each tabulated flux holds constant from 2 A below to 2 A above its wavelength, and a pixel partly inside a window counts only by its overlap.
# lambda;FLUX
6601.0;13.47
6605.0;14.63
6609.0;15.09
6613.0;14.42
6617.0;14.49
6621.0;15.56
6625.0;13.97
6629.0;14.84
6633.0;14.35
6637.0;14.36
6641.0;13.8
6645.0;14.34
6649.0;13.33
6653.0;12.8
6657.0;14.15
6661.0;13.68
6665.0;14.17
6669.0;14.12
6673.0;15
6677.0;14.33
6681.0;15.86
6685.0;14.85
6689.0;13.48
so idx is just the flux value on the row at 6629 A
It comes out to 14.84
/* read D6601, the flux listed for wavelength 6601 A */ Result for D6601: 13.47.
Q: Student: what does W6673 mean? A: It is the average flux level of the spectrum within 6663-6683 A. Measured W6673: 14.7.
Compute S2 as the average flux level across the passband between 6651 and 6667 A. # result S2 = 13.7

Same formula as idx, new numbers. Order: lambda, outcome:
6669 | 14.12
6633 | 14.35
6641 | 13.8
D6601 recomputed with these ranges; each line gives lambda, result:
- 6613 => 14.42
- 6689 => 13.48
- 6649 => 13.33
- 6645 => 14.34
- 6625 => 13.97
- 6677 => 14.33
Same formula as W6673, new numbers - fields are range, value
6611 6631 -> 14.7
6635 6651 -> 14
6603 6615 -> 14.7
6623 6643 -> 14.3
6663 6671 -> 14.1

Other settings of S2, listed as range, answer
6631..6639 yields 14.4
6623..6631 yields 14.4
